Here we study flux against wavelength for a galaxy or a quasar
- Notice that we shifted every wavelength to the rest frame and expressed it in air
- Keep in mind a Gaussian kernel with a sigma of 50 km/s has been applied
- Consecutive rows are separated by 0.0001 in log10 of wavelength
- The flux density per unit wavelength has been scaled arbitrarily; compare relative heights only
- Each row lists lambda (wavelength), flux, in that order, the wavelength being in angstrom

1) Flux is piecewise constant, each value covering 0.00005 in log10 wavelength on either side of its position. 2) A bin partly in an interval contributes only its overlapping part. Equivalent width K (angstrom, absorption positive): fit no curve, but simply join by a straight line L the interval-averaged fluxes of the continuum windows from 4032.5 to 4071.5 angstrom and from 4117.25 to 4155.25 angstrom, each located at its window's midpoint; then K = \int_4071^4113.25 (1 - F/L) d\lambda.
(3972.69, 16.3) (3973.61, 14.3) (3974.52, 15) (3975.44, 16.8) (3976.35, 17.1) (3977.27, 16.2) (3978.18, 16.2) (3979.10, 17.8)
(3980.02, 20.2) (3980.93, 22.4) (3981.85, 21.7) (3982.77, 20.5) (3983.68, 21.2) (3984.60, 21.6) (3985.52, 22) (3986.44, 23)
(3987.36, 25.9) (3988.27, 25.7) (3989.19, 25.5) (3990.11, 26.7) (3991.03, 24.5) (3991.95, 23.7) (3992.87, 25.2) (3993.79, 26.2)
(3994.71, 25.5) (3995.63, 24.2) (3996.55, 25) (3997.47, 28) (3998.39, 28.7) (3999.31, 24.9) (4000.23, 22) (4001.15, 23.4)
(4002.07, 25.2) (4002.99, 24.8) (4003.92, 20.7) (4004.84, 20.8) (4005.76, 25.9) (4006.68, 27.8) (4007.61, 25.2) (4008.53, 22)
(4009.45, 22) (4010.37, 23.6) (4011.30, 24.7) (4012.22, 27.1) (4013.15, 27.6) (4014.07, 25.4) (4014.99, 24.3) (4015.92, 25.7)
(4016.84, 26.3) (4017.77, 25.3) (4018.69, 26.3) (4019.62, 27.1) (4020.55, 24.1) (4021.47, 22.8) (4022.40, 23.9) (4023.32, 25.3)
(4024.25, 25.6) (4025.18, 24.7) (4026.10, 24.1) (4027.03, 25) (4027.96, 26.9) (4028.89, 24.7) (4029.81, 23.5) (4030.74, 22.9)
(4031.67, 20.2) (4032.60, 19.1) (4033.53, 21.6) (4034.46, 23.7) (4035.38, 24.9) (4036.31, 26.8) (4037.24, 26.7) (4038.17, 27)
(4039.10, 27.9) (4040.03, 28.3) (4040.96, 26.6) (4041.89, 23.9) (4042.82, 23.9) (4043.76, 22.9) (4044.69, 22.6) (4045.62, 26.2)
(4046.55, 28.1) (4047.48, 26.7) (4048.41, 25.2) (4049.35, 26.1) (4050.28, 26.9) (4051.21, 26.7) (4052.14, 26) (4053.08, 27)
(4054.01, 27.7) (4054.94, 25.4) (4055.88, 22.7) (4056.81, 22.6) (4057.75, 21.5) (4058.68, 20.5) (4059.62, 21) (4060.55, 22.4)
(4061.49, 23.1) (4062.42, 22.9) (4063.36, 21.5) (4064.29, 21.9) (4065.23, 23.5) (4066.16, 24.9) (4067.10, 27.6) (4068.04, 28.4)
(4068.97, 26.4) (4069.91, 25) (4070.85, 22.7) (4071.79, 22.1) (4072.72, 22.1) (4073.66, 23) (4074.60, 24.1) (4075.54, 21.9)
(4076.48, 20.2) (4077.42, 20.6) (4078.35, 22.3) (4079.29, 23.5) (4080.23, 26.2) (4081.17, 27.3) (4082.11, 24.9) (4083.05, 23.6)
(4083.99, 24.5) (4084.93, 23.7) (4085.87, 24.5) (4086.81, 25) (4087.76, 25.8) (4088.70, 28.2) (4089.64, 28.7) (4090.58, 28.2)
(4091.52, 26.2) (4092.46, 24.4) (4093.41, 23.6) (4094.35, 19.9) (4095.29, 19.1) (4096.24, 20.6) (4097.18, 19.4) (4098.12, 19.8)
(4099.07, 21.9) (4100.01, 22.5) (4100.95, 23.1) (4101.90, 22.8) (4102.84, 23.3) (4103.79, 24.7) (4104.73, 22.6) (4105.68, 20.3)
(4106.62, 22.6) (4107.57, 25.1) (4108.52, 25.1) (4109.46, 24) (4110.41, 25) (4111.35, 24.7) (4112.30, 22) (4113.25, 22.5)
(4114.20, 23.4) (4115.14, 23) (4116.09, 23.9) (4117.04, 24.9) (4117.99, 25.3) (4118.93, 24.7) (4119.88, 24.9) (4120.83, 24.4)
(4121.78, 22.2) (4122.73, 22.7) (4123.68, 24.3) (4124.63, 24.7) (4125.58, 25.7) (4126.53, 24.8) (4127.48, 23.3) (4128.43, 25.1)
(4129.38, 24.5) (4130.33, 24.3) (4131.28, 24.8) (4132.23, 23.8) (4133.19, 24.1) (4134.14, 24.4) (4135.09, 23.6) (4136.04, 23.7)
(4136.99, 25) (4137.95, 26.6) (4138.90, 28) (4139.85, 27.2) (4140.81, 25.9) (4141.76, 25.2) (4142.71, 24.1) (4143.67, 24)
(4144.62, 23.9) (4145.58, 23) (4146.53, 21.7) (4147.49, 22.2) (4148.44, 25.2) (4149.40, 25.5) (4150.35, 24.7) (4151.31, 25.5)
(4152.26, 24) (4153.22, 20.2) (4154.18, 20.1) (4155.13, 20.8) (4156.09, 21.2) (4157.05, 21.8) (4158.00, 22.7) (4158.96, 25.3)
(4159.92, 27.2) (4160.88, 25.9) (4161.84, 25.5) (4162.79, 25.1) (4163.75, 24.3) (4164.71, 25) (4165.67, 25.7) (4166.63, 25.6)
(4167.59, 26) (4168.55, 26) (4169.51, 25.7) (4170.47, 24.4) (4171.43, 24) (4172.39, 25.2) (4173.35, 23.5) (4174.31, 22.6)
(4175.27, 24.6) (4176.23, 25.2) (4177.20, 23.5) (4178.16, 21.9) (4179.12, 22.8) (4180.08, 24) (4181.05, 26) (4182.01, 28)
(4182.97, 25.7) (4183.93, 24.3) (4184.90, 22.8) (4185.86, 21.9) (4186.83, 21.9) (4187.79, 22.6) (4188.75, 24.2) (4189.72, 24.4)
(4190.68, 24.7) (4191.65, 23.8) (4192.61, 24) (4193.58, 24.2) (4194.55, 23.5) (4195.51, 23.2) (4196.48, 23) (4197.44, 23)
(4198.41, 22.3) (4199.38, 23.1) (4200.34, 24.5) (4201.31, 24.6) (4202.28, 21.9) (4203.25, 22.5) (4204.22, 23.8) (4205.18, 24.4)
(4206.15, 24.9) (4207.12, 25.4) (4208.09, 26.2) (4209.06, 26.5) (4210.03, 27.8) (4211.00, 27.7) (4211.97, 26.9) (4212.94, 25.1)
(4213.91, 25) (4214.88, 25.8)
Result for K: 1.77 angstrom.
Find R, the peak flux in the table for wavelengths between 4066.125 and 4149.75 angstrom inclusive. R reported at 28.7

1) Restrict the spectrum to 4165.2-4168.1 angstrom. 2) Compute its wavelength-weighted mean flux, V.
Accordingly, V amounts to 25.8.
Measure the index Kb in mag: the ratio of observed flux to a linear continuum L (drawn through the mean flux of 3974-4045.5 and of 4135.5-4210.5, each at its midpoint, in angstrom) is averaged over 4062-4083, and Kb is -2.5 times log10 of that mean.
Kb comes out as 0.01 mag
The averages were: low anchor 23.8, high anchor 24.2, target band 23.8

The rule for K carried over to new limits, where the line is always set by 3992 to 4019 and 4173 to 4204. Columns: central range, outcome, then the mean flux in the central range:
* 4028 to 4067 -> 0.41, 24.4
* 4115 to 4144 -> -0.66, 24.6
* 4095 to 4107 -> 1.24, 21.8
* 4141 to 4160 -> 0.46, 23.4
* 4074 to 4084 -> 0.38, 23.5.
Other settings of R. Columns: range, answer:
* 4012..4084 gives 28.4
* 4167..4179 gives 26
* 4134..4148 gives 28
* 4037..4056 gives 28.3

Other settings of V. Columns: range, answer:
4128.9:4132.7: 24.4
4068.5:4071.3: 24.7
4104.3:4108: 22.6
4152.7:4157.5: 20.8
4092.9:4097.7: 20.5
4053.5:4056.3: 25.3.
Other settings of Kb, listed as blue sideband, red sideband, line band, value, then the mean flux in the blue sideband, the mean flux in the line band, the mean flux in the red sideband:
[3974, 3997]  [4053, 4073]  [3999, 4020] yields -0.100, 22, 24.7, 23.7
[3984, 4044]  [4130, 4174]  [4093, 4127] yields 0.060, 24.7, 23.2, 24.4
